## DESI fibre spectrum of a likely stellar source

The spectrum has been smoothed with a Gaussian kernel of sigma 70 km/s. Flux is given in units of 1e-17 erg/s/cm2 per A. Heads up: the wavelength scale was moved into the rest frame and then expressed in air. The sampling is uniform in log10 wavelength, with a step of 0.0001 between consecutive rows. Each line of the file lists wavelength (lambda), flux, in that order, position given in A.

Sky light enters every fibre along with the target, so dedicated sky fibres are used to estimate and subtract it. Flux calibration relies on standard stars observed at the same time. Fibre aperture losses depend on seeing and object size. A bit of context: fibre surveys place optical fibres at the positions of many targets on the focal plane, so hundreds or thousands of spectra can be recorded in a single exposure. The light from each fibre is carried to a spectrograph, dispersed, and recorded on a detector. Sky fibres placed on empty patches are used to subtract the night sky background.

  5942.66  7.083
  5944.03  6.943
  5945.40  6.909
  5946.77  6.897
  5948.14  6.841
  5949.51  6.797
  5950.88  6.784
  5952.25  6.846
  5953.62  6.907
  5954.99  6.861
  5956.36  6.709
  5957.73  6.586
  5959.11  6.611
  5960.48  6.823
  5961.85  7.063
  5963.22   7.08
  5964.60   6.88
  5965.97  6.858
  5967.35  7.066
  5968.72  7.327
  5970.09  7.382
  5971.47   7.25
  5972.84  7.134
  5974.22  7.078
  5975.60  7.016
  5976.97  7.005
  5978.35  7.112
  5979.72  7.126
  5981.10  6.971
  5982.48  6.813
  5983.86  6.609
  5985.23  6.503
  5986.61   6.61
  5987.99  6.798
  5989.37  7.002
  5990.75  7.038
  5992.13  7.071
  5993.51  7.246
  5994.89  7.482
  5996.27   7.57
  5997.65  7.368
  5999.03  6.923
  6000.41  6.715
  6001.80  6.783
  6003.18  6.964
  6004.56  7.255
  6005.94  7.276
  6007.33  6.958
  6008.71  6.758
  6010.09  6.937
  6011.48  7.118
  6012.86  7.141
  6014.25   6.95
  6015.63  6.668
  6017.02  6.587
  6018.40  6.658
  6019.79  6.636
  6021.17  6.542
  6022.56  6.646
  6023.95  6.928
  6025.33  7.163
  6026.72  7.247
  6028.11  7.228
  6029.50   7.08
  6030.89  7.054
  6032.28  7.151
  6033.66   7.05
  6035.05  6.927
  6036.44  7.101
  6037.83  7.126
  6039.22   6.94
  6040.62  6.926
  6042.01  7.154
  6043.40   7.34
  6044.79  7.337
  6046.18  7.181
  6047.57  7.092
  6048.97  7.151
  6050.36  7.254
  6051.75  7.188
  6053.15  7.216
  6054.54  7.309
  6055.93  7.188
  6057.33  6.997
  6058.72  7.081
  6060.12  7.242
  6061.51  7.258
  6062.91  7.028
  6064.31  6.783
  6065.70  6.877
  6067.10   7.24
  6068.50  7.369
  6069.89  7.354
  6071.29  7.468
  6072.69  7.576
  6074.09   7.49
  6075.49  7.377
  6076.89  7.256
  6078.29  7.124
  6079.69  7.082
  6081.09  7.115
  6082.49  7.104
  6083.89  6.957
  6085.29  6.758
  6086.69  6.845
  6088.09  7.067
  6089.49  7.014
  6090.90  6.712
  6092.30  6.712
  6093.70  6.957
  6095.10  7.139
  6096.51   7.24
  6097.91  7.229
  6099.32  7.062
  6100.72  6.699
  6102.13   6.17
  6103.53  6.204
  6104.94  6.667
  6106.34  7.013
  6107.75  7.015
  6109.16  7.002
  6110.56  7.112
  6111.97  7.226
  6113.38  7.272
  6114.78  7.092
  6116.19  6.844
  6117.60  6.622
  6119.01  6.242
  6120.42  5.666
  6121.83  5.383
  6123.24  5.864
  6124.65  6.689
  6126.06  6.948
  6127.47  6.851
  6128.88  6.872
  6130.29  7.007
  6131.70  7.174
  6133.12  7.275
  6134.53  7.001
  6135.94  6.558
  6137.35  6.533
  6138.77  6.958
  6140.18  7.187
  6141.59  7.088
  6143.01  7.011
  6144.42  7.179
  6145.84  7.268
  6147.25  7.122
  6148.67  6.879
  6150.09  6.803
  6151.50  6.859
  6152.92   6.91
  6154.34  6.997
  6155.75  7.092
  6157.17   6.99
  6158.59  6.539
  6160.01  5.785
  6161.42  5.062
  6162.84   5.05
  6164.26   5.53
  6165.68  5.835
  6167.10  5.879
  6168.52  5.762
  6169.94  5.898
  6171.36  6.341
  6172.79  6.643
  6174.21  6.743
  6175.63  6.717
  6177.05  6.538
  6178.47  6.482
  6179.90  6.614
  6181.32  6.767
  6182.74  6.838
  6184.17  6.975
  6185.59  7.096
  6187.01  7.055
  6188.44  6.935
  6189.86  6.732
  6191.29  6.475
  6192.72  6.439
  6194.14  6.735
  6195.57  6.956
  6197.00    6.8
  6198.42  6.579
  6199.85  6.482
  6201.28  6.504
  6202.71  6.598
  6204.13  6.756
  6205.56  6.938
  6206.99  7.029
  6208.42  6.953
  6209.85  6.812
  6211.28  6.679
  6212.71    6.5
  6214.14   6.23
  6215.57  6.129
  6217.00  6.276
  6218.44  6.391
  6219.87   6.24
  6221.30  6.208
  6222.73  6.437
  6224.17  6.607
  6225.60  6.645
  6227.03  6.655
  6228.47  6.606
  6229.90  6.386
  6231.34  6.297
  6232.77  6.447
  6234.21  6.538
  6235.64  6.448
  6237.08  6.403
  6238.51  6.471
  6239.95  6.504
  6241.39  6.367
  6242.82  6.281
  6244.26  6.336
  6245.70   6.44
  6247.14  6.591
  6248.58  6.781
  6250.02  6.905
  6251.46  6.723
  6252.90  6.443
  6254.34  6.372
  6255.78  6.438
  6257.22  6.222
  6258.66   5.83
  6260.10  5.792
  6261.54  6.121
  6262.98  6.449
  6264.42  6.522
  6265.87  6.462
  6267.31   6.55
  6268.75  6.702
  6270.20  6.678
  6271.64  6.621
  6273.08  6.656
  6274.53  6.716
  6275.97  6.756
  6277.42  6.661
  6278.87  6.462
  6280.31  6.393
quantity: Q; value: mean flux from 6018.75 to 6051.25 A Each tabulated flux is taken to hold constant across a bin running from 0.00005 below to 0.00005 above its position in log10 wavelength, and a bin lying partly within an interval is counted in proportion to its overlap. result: 7.05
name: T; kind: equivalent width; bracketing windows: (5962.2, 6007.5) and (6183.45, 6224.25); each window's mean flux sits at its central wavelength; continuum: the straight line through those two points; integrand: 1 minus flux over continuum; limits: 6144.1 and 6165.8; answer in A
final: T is 0.7 A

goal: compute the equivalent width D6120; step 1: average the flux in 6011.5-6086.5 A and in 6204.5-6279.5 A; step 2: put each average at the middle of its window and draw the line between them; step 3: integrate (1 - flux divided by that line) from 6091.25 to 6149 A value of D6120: 0.3 A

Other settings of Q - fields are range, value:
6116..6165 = 6.62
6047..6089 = 7.16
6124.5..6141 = 6.93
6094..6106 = 6.81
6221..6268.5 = 6.44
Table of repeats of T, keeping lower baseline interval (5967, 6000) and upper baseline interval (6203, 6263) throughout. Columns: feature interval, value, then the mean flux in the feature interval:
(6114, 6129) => 0.6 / 6.45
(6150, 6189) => 1.0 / 6.45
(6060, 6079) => -1.1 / 7.24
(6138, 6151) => -0.7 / 7.05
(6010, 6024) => 0.4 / 6.79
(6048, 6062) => -0.6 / 7.19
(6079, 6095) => -0.3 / 6.95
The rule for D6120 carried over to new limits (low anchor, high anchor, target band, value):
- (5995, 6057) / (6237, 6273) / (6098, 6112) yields 0.05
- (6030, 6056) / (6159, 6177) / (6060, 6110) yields -2.09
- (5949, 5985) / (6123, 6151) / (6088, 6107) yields 0.26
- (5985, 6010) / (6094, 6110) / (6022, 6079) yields -1.78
